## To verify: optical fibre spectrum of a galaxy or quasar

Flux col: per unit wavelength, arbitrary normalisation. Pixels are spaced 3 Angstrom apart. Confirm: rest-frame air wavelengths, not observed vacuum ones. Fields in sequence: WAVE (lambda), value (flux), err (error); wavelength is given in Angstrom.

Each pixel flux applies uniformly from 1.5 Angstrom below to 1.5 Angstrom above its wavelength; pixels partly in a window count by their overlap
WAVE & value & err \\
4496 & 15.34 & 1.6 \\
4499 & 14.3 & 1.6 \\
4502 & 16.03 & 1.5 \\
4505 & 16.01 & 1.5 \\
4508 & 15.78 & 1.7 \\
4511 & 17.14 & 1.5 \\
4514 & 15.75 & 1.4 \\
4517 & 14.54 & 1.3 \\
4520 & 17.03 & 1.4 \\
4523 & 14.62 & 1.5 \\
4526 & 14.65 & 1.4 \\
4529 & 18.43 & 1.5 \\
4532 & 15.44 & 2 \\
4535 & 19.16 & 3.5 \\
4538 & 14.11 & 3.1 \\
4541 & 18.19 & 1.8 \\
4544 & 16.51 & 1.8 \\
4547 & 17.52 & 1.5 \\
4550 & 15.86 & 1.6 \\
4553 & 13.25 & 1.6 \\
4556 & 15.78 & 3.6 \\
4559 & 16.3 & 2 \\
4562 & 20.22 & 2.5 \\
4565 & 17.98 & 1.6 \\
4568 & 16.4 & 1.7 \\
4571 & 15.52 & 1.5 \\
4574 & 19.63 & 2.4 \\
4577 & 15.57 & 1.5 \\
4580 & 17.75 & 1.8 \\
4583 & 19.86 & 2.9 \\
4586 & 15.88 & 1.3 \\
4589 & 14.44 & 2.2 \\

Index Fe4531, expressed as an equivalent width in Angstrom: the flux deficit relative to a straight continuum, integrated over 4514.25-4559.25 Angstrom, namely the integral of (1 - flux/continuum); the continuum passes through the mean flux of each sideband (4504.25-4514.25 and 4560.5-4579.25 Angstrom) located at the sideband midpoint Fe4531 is 2.0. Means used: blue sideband 16.2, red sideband 17.6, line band 16.1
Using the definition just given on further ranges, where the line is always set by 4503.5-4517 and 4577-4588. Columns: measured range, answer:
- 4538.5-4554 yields 0.4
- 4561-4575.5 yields -0.7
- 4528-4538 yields -0.4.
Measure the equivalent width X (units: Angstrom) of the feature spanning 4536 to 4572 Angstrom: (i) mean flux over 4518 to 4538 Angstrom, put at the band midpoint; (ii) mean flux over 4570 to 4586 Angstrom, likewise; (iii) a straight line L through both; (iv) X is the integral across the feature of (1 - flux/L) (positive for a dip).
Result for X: 0.95 Angstrom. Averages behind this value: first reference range 16.3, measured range 16.5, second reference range 17.6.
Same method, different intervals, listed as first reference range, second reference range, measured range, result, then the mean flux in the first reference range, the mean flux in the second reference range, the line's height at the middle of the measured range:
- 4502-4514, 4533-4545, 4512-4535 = 0.8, 16.2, 16.9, 16.6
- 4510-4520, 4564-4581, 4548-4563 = 0.5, 15.9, 17.1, 16.8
